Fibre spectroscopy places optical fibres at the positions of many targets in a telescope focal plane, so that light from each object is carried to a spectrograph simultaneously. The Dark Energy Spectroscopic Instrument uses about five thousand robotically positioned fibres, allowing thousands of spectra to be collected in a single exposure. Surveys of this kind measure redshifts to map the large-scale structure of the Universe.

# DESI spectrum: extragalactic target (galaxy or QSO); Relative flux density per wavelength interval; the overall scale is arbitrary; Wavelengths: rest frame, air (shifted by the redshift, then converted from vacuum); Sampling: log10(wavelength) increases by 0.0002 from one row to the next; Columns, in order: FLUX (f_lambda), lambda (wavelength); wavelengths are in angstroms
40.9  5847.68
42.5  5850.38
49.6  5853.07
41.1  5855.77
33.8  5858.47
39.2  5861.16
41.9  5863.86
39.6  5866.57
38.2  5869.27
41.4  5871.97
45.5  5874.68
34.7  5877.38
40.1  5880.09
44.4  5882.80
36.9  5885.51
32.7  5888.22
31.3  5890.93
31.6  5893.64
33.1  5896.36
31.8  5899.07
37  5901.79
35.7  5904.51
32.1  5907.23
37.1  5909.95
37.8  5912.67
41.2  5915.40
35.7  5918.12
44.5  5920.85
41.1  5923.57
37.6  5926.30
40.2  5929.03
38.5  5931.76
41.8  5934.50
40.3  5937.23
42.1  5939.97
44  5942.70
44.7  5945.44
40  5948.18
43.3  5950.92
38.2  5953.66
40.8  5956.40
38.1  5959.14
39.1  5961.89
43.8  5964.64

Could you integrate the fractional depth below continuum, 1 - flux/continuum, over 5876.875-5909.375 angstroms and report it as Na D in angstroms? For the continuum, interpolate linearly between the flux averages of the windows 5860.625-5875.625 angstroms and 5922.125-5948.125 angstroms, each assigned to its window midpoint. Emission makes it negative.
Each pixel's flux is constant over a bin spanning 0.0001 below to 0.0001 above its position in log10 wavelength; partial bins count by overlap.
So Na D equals 4.6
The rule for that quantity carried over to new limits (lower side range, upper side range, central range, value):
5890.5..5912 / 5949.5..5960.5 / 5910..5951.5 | -3.73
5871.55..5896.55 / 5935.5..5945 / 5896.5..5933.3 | 2.29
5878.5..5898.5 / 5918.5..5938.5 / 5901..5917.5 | 0.56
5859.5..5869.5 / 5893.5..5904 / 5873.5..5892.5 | -0.64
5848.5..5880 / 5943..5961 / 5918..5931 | 0.23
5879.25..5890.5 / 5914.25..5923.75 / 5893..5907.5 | 1.98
